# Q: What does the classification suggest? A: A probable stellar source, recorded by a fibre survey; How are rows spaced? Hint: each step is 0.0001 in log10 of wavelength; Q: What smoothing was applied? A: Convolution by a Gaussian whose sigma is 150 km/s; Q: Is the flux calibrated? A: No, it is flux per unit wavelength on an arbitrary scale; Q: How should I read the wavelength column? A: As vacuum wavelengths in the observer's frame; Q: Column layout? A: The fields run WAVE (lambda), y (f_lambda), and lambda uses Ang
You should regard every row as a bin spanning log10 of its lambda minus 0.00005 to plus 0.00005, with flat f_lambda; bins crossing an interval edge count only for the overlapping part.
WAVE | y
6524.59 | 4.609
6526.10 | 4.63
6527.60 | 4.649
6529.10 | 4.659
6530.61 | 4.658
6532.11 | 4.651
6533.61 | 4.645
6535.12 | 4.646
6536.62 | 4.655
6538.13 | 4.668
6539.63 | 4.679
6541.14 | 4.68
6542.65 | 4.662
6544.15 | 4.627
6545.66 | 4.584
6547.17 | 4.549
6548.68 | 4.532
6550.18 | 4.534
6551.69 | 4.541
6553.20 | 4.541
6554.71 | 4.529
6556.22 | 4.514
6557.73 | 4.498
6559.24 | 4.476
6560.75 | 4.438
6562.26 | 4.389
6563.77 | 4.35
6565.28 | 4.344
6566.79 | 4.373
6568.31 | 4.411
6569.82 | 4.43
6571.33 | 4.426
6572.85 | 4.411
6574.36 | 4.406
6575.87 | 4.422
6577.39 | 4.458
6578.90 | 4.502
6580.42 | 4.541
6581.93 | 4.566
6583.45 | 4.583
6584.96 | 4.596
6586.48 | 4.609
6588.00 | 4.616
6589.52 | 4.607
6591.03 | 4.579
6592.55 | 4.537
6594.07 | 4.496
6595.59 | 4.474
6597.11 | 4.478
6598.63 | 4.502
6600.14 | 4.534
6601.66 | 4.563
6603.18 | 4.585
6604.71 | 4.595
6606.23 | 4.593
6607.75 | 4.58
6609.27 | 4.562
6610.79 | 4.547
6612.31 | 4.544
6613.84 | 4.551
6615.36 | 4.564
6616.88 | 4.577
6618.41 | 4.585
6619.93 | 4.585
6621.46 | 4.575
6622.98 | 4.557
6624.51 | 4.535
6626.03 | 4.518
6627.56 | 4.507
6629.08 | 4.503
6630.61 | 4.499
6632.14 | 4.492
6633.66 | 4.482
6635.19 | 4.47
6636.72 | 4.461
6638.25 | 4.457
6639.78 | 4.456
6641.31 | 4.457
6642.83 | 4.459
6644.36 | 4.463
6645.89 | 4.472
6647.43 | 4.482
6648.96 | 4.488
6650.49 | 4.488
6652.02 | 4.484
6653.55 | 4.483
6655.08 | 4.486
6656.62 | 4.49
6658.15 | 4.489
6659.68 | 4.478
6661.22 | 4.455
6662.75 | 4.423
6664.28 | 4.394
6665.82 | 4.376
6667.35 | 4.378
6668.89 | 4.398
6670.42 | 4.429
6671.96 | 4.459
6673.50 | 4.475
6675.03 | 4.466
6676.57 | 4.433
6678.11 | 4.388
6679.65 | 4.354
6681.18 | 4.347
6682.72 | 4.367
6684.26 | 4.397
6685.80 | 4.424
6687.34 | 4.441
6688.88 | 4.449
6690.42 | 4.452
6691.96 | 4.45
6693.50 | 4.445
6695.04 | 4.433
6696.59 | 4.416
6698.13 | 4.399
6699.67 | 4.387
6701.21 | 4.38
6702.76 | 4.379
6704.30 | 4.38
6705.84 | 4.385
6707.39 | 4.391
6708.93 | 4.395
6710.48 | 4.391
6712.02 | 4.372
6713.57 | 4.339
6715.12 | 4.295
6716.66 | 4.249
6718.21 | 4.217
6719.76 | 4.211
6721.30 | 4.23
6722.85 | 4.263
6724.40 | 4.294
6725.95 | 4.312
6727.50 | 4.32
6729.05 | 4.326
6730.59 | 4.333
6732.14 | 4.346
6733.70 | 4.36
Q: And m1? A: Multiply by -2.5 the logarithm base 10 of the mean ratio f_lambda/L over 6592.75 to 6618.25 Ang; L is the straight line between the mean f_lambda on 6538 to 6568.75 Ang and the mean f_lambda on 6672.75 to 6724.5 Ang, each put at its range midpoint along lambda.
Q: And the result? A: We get -0.019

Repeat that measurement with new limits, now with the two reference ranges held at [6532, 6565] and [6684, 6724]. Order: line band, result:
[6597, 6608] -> -0.016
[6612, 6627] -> -0.021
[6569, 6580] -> 0.021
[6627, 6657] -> -0.009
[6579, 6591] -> -0.017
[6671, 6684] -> -0.003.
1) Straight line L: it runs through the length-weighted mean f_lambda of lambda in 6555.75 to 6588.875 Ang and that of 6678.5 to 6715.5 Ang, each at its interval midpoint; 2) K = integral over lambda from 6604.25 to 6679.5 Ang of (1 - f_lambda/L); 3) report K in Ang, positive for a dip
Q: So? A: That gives -1.0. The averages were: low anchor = 4.47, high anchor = 4.4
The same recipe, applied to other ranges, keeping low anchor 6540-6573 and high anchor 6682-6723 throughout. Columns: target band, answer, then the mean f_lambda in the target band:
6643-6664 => -0.3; 4.47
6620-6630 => -0.2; 4.54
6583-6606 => -0.5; 4.56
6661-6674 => -0.1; 4.42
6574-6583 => 0.0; 4.49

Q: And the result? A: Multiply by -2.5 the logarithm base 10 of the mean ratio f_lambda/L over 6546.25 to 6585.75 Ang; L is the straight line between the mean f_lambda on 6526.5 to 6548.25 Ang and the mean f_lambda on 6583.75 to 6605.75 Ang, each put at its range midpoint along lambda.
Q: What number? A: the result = 0.03 mag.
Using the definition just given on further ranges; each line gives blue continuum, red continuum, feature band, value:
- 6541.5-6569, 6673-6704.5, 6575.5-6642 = -0.02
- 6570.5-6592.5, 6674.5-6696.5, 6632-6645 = 0.00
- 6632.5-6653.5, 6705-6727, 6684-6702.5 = -0.01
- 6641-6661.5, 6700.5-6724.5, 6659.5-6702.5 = 0.00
